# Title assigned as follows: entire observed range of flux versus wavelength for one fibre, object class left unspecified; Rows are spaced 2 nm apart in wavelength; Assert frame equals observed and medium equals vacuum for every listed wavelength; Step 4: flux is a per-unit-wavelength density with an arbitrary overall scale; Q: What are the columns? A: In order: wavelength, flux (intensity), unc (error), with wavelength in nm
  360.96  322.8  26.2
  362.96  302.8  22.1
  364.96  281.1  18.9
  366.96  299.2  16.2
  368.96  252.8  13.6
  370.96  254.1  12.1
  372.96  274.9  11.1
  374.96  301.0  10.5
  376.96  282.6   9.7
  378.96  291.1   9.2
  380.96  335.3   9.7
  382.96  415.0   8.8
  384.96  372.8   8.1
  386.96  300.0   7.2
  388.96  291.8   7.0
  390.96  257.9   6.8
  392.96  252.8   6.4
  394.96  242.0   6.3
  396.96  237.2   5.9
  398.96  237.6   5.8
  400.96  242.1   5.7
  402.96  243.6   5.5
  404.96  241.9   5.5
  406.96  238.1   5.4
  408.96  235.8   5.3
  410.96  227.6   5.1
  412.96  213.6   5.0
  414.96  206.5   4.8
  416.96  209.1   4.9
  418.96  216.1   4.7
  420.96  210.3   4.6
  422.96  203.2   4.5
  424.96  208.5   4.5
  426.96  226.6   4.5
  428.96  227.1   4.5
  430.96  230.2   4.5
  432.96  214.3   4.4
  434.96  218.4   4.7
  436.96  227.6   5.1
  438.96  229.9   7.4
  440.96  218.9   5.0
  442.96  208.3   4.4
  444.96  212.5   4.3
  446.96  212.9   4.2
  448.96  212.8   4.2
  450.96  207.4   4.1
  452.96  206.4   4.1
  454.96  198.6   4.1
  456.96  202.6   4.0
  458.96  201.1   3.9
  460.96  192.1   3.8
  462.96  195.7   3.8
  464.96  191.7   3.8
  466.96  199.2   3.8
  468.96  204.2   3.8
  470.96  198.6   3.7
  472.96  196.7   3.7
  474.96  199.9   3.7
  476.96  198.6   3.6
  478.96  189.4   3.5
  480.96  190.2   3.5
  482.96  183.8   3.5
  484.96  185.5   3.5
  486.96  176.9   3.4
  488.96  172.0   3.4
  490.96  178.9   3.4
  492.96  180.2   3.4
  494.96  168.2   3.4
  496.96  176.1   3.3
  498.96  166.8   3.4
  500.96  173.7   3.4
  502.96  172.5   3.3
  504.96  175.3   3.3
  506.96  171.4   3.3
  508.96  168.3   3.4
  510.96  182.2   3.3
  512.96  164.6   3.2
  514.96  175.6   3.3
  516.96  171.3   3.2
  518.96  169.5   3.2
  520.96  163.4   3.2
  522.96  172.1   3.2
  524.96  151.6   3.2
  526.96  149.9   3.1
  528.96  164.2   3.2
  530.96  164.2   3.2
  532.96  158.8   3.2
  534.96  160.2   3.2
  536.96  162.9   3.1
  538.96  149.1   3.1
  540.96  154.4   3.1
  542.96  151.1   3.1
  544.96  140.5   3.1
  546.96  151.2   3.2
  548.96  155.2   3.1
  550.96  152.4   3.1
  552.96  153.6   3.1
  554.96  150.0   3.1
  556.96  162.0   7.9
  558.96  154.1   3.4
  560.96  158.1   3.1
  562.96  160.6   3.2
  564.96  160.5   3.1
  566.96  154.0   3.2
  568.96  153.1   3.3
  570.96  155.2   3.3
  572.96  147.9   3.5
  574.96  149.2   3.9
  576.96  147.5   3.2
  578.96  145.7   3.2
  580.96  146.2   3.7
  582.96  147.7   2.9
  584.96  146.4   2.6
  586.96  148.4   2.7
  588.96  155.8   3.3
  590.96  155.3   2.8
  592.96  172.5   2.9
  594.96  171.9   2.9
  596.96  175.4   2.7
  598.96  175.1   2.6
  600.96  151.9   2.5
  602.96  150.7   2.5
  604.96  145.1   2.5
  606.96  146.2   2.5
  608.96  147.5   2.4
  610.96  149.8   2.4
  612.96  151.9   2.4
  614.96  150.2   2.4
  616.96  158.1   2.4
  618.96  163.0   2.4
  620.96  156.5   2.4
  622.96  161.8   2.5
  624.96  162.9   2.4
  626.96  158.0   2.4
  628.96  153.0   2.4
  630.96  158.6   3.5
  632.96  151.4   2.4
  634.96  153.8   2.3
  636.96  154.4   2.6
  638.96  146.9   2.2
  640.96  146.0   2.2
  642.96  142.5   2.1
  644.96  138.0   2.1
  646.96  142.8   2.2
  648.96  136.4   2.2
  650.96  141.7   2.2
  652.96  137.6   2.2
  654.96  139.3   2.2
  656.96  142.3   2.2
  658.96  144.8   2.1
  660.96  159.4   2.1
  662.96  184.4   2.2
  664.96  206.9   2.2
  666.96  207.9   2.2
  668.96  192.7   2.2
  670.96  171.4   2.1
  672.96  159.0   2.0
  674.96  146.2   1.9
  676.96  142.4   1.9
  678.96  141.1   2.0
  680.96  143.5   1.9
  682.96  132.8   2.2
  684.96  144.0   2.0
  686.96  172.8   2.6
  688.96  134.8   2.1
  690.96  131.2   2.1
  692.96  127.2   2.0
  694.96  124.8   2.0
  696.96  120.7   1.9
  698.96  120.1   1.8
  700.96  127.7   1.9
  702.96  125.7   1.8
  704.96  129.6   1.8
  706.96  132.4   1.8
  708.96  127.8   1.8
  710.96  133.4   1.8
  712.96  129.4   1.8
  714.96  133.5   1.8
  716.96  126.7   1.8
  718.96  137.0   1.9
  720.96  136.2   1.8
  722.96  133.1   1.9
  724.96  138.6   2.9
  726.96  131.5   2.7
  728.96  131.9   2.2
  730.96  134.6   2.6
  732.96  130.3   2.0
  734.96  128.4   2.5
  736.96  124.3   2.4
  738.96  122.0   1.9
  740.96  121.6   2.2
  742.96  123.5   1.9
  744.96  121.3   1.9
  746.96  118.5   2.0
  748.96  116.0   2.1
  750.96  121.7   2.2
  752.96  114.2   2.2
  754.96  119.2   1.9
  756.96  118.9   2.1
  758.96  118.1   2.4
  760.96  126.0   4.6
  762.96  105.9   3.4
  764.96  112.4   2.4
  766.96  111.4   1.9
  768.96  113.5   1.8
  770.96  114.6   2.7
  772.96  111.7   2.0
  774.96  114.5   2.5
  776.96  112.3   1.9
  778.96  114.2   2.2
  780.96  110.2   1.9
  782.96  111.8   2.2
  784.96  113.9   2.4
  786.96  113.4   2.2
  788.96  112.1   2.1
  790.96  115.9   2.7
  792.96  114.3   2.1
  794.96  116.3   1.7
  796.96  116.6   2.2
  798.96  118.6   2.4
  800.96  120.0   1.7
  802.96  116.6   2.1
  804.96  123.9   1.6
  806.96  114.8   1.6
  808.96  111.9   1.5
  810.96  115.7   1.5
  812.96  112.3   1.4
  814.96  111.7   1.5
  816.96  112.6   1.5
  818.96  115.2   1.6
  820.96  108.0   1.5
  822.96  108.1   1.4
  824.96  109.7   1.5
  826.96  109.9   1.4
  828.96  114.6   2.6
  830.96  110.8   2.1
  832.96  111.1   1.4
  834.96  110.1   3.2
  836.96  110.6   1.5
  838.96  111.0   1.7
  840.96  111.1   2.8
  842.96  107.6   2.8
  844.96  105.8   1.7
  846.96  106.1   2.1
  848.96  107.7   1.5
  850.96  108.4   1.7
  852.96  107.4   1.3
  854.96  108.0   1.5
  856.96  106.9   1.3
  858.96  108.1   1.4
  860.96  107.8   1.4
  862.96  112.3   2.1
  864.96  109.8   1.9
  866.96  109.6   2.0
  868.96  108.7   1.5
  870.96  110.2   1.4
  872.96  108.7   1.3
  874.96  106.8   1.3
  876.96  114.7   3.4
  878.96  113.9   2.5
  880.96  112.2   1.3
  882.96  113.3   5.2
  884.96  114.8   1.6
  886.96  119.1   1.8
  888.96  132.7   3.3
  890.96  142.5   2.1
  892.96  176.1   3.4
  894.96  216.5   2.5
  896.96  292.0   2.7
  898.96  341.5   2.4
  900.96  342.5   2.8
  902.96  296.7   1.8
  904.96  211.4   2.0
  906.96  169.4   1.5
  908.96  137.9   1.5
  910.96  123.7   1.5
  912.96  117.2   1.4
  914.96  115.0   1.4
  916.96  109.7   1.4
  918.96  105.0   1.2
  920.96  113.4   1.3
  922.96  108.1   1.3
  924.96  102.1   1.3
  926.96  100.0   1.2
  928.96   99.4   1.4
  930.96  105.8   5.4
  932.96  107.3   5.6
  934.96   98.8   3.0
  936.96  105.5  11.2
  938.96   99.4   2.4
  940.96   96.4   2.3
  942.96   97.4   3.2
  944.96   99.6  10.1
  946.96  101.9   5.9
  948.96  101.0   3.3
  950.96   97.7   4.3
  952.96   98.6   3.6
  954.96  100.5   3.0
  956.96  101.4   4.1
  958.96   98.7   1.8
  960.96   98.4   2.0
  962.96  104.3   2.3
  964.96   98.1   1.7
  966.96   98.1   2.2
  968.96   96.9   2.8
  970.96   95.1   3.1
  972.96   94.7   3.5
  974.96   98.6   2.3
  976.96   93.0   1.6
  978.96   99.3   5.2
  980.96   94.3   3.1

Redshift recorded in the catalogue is 0.37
